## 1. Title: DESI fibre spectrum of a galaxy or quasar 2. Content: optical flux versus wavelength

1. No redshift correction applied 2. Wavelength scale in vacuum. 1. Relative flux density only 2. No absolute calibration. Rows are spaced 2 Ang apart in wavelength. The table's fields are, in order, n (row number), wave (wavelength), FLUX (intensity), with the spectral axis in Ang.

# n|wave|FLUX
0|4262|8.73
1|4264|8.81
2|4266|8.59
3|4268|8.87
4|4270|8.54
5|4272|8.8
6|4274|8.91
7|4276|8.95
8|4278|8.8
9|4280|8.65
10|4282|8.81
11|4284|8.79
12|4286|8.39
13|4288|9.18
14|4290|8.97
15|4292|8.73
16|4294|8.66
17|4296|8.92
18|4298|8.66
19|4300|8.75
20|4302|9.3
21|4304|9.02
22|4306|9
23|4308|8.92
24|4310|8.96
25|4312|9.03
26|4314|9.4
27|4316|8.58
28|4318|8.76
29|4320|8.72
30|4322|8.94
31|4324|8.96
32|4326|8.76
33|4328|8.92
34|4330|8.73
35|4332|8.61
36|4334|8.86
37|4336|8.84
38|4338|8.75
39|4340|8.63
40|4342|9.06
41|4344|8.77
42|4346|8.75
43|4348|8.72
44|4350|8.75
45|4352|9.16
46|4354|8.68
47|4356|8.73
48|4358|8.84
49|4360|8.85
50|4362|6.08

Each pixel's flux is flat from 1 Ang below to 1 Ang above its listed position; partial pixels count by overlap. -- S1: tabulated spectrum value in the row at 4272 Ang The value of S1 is 8.8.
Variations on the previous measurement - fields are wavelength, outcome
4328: 8.92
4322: 8.94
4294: 8.66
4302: 9.3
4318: 8.76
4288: 9.18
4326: 8.76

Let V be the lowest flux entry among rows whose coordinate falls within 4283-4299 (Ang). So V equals 8.39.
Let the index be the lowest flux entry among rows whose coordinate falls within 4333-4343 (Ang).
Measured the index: 8.63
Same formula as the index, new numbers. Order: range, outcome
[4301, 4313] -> 8.92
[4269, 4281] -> 8.54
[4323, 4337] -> 8.61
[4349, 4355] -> 8.68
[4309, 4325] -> 8.58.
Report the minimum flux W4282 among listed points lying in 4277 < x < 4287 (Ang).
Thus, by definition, 8.39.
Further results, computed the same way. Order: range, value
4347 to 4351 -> 8.72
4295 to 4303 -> 8.66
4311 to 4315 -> 9.03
